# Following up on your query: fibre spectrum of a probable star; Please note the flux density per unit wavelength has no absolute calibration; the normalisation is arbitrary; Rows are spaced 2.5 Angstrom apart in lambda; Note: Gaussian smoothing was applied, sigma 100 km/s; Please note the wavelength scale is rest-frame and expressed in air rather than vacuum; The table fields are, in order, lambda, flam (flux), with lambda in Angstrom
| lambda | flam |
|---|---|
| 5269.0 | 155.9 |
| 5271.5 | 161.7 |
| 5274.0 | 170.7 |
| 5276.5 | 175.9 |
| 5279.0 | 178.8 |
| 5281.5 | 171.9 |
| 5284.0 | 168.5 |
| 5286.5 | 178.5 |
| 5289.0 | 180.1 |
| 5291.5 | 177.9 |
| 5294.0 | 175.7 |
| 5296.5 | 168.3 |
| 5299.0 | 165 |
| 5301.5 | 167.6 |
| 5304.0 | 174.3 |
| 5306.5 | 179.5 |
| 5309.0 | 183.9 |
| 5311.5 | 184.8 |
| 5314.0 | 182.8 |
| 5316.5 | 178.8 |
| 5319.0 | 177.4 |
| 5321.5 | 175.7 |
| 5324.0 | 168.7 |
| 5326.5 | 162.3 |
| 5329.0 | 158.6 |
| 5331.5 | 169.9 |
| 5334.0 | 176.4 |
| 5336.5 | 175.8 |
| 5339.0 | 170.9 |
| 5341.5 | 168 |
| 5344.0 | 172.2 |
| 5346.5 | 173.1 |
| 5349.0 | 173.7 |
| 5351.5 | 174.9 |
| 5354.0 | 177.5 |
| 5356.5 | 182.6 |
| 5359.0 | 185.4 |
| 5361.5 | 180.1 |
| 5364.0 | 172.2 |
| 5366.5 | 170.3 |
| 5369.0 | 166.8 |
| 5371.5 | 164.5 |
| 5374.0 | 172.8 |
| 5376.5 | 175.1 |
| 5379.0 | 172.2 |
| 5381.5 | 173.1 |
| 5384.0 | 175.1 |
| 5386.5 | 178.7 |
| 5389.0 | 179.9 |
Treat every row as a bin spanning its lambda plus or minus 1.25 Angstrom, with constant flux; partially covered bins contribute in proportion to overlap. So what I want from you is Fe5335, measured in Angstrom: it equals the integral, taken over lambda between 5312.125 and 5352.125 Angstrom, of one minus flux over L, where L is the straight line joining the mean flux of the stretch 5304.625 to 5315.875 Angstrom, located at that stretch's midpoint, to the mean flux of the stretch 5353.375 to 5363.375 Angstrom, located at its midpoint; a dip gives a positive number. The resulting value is 2.0 Angstrom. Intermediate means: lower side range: 182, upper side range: 181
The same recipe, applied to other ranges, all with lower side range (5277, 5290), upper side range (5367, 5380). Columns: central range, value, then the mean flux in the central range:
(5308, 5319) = -0.5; 182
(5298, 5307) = 0.2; 171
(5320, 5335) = 0.4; 169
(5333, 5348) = 0.0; 173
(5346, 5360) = -0.5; 178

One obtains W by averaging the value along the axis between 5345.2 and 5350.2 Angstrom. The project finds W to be 173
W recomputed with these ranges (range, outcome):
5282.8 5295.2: 176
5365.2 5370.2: 169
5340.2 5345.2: 170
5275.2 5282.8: 175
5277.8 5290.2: 176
